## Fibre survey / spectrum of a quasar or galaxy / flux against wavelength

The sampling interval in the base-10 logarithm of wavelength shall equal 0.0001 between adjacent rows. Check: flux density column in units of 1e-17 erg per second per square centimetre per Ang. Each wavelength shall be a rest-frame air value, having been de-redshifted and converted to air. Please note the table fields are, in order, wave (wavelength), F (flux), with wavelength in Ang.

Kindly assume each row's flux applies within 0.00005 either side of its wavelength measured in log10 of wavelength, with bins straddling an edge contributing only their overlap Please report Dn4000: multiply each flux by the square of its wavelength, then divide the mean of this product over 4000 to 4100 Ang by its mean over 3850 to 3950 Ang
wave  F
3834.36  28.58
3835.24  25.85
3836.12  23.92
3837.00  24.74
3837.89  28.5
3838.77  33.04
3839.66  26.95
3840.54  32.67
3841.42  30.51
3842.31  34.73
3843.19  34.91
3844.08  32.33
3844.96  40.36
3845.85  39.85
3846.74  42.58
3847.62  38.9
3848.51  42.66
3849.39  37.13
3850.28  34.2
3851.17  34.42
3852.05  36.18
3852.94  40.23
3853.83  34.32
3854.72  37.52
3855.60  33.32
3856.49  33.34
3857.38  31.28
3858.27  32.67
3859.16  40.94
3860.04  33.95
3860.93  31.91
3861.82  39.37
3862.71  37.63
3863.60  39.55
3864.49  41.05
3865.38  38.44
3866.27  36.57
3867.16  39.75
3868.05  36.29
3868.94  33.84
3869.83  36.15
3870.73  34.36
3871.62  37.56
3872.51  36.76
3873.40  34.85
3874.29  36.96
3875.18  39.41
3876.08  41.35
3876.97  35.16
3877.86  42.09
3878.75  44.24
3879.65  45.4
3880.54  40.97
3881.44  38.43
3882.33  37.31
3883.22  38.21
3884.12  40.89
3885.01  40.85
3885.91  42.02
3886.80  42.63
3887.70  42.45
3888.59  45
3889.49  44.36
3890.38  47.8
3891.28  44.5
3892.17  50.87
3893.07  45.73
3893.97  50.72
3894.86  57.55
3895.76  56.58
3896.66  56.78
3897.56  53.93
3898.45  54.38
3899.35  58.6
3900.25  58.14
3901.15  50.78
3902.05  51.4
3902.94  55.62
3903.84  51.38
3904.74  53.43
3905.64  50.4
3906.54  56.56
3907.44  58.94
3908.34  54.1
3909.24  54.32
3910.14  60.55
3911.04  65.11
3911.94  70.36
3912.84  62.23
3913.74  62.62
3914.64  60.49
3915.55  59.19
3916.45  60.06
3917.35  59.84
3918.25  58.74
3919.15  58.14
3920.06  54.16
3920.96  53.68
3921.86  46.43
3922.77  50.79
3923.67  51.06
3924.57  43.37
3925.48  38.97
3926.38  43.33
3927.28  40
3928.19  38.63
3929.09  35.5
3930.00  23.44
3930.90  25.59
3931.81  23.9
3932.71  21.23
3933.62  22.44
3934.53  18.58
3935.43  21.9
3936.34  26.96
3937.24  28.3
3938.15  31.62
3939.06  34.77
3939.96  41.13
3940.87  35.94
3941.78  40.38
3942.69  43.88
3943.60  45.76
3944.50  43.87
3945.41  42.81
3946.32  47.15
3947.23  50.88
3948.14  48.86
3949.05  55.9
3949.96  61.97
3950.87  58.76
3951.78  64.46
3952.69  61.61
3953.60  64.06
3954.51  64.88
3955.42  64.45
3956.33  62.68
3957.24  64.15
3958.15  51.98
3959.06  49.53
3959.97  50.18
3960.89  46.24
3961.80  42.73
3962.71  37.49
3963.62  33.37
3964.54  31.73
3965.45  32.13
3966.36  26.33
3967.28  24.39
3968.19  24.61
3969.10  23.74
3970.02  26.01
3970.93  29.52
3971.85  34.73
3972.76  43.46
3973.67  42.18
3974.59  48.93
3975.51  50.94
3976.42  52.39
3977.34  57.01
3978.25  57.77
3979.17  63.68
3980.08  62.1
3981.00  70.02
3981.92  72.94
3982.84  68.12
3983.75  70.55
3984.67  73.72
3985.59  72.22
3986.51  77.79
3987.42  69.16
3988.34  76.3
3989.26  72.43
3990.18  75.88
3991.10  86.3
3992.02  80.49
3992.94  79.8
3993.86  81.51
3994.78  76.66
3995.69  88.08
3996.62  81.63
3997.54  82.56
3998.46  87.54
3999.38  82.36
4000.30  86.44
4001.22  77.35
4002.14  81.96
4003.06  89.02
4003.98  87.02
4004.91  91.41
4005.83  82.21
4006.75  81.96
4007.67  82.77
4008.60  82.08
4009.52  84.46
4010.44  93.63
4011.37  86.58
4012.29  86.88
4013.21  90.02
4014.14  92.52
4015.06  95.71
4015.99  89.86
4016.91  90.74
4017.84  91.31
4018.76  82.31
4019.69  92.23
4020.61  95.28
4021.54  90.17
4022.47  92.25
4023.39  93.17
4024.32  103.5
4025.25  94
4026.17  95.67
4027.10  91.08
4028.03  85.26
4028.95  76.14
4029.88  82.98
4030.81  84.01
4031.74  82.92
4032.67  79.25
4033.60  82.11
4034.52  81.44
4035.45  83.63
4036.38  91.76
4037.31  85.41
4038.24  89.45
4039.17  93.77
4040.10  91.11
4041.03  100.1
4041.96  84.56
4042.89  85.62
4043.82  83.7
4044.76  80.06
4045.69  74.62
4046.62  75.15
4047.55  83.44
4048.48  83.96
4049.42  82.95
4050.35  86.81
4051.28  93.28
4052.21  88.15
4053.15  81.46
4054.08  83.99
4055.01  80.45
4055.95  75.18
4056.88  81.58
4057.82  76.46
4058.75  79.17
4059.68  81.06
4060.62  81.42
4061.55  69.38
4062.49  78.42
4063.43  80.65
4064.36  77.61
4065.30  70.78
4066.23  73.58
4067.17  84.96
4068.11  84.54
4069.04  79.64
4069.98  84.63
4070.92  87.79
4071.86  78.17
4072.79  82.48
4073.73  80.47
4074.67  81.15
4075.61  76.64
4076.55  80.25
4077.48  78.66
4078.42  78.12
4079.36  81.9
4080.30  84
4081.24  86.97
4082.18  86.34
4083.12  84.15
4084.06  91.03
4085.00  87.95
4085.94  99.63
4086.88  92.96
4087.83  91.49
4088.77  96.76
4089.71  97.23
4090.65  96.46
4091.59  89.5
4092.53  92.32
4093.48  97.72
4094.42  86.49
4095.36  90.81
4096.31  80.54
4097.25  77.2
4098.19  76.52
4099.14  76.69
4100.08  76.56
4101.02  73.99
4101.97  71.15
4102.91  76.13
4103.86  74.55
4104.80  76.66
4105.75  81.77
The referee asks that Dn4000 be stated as 2.1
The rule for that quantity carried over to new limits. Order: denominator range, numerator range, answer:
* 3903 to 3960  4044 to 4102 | 1.84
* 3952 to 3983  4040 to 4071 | 1.78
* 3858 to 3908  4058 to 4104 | 2.08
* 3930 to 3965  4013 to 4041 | 2.13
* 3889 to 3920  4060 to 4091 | 1.64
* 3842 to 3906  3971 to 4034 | 2.02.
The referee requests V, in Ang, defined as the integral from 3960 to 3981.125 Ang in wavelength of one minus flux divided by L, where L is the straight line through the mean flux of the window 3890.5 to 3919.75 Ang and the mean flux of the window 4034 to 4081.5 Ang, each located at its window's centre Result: 8.1 Ang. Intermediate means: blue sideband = 56.2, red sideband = 82.3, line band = 41.5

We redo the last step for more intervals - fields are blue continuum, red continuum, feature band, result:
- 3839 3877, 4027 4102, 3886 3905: -2.48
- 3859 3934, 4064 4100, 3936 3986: 9.31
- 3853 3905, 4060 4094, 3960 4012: 1.05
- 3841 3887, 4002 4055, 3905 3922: -1.92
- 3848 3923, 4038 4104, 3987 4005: -3.49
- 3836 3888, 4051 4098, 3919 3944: 7.26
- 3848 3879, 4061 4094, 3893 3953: 1.74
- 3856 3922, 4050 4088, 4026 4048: -2.58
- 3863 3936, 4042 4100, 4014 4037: -4.84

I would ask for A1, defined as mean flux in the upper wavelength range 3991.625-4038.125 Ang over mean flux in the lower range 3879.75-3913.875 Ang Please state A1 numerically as 1.70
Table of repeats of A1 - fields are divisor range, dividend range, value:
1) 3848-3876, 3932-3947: 0.94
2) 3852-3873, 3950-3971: 1.25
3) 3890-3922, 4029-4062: 1.49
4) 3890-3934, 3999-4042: 1.75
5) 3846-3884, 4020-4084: 2.23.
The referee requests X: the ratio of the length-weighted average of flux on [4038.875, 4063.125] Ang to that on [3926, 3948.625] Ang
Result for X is 2.4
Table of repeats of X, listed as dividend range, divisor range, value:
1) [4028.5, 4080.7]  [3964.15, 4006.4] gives 1.28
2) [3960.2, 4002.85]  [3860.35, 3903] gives 1.39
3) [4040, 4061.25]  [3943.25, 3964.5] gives 1.58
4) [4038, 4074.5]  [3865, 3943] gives 1.84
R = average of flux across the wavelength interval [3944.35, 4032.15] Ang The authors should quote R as 69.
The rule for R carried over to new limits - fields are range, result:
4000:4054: 87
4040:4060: 83.2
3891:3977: 46.8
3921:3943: 34.8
